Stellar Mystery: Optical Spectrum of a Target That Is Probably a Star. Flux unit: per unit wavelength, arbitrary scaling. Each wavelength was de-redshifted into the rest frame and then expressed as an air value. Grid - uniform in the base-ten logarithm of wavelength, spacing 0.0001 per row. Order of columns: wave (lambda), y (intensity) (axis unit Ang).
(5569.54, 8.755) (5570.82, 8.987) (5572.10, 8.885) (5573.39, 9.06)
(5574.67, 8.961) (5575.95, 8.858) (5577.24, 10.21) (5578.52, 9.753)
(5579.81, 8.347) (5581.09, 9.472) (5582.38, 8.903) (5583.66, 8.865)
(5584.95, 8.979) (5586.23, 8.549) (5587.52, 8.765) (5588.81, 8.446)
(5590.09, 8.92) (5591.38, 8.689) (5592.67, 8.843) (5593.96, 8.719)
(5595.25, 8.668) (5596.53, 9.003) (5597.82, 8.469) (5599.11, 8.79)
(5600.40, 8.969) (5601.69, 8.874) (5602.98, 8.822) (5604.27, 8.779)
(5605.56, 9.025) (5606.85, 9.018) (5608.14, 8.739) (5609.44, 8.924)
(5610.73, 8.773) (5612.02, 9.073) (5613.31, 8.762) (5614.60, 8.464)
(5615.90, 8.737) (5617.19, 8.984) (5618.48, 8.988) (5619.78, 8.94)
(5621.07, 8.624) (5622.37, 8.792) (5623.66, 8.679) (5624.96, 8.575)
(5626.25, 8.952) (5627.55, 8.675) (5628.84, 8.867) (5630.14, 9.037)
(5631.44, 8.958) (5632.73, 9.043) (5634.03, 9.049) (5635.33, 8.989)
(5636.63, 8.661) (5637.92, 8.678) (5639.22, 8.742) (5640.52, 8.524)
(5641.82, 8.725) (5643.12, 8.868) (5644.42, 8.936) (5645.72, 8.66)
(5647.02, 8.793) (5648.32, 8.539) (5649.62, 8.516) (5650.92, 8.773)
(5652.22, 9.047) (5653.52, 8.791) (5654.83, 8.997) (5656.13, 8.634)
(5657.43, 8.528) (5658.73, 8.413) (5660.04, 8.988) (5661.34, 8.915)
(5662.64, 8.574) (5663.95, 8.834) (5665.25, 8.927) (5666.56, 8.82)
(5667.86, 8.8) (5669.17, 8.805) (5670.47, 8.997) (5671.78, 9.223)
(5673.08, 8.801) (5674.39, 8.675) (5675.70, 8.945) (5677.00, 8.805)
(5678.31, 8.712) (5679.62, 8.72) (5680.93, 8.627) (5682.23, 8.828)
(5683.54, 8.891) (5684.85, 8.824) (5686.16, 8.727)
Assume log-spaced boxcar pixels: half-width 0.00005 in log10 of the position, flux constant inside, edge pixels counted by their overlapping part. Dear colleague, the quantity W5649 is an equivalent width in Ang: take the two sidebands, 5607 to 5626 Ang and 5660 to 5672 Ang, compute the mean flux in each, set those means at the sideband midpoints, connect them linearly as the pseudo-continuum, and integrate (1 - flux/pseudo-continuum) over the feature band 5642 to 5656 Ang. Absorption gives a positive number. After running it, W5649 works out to 0.10 Ang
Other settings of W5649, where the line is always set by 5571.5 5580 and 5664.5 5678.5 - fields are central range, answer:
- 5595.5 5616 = 0.60 Ang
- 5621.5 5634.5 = 0.23 Ang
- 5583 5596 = 0.57 Ang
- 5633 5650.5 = 0.43 Ang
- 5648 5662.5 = 0.30 Ang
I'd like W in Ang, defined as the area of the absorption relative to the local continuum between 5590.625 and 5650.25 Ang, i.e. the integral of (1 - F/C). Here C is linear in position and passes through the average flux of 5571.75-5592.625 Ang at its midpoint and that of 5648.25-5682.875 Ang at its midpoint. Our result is 0.6 Ang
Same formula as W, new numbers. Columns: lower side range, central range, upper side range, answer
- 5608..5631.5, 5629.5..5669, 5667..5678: 0.26 Ang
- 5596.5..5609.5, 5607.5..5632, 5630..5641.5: 0.06 Ang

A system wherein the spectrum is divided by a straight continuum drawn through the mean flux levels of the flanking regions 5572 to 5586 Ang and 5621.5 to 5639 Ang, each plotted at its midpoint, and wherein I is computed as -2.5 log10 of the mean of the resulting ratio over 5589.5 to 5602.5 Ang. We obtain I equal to 0.028 mag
